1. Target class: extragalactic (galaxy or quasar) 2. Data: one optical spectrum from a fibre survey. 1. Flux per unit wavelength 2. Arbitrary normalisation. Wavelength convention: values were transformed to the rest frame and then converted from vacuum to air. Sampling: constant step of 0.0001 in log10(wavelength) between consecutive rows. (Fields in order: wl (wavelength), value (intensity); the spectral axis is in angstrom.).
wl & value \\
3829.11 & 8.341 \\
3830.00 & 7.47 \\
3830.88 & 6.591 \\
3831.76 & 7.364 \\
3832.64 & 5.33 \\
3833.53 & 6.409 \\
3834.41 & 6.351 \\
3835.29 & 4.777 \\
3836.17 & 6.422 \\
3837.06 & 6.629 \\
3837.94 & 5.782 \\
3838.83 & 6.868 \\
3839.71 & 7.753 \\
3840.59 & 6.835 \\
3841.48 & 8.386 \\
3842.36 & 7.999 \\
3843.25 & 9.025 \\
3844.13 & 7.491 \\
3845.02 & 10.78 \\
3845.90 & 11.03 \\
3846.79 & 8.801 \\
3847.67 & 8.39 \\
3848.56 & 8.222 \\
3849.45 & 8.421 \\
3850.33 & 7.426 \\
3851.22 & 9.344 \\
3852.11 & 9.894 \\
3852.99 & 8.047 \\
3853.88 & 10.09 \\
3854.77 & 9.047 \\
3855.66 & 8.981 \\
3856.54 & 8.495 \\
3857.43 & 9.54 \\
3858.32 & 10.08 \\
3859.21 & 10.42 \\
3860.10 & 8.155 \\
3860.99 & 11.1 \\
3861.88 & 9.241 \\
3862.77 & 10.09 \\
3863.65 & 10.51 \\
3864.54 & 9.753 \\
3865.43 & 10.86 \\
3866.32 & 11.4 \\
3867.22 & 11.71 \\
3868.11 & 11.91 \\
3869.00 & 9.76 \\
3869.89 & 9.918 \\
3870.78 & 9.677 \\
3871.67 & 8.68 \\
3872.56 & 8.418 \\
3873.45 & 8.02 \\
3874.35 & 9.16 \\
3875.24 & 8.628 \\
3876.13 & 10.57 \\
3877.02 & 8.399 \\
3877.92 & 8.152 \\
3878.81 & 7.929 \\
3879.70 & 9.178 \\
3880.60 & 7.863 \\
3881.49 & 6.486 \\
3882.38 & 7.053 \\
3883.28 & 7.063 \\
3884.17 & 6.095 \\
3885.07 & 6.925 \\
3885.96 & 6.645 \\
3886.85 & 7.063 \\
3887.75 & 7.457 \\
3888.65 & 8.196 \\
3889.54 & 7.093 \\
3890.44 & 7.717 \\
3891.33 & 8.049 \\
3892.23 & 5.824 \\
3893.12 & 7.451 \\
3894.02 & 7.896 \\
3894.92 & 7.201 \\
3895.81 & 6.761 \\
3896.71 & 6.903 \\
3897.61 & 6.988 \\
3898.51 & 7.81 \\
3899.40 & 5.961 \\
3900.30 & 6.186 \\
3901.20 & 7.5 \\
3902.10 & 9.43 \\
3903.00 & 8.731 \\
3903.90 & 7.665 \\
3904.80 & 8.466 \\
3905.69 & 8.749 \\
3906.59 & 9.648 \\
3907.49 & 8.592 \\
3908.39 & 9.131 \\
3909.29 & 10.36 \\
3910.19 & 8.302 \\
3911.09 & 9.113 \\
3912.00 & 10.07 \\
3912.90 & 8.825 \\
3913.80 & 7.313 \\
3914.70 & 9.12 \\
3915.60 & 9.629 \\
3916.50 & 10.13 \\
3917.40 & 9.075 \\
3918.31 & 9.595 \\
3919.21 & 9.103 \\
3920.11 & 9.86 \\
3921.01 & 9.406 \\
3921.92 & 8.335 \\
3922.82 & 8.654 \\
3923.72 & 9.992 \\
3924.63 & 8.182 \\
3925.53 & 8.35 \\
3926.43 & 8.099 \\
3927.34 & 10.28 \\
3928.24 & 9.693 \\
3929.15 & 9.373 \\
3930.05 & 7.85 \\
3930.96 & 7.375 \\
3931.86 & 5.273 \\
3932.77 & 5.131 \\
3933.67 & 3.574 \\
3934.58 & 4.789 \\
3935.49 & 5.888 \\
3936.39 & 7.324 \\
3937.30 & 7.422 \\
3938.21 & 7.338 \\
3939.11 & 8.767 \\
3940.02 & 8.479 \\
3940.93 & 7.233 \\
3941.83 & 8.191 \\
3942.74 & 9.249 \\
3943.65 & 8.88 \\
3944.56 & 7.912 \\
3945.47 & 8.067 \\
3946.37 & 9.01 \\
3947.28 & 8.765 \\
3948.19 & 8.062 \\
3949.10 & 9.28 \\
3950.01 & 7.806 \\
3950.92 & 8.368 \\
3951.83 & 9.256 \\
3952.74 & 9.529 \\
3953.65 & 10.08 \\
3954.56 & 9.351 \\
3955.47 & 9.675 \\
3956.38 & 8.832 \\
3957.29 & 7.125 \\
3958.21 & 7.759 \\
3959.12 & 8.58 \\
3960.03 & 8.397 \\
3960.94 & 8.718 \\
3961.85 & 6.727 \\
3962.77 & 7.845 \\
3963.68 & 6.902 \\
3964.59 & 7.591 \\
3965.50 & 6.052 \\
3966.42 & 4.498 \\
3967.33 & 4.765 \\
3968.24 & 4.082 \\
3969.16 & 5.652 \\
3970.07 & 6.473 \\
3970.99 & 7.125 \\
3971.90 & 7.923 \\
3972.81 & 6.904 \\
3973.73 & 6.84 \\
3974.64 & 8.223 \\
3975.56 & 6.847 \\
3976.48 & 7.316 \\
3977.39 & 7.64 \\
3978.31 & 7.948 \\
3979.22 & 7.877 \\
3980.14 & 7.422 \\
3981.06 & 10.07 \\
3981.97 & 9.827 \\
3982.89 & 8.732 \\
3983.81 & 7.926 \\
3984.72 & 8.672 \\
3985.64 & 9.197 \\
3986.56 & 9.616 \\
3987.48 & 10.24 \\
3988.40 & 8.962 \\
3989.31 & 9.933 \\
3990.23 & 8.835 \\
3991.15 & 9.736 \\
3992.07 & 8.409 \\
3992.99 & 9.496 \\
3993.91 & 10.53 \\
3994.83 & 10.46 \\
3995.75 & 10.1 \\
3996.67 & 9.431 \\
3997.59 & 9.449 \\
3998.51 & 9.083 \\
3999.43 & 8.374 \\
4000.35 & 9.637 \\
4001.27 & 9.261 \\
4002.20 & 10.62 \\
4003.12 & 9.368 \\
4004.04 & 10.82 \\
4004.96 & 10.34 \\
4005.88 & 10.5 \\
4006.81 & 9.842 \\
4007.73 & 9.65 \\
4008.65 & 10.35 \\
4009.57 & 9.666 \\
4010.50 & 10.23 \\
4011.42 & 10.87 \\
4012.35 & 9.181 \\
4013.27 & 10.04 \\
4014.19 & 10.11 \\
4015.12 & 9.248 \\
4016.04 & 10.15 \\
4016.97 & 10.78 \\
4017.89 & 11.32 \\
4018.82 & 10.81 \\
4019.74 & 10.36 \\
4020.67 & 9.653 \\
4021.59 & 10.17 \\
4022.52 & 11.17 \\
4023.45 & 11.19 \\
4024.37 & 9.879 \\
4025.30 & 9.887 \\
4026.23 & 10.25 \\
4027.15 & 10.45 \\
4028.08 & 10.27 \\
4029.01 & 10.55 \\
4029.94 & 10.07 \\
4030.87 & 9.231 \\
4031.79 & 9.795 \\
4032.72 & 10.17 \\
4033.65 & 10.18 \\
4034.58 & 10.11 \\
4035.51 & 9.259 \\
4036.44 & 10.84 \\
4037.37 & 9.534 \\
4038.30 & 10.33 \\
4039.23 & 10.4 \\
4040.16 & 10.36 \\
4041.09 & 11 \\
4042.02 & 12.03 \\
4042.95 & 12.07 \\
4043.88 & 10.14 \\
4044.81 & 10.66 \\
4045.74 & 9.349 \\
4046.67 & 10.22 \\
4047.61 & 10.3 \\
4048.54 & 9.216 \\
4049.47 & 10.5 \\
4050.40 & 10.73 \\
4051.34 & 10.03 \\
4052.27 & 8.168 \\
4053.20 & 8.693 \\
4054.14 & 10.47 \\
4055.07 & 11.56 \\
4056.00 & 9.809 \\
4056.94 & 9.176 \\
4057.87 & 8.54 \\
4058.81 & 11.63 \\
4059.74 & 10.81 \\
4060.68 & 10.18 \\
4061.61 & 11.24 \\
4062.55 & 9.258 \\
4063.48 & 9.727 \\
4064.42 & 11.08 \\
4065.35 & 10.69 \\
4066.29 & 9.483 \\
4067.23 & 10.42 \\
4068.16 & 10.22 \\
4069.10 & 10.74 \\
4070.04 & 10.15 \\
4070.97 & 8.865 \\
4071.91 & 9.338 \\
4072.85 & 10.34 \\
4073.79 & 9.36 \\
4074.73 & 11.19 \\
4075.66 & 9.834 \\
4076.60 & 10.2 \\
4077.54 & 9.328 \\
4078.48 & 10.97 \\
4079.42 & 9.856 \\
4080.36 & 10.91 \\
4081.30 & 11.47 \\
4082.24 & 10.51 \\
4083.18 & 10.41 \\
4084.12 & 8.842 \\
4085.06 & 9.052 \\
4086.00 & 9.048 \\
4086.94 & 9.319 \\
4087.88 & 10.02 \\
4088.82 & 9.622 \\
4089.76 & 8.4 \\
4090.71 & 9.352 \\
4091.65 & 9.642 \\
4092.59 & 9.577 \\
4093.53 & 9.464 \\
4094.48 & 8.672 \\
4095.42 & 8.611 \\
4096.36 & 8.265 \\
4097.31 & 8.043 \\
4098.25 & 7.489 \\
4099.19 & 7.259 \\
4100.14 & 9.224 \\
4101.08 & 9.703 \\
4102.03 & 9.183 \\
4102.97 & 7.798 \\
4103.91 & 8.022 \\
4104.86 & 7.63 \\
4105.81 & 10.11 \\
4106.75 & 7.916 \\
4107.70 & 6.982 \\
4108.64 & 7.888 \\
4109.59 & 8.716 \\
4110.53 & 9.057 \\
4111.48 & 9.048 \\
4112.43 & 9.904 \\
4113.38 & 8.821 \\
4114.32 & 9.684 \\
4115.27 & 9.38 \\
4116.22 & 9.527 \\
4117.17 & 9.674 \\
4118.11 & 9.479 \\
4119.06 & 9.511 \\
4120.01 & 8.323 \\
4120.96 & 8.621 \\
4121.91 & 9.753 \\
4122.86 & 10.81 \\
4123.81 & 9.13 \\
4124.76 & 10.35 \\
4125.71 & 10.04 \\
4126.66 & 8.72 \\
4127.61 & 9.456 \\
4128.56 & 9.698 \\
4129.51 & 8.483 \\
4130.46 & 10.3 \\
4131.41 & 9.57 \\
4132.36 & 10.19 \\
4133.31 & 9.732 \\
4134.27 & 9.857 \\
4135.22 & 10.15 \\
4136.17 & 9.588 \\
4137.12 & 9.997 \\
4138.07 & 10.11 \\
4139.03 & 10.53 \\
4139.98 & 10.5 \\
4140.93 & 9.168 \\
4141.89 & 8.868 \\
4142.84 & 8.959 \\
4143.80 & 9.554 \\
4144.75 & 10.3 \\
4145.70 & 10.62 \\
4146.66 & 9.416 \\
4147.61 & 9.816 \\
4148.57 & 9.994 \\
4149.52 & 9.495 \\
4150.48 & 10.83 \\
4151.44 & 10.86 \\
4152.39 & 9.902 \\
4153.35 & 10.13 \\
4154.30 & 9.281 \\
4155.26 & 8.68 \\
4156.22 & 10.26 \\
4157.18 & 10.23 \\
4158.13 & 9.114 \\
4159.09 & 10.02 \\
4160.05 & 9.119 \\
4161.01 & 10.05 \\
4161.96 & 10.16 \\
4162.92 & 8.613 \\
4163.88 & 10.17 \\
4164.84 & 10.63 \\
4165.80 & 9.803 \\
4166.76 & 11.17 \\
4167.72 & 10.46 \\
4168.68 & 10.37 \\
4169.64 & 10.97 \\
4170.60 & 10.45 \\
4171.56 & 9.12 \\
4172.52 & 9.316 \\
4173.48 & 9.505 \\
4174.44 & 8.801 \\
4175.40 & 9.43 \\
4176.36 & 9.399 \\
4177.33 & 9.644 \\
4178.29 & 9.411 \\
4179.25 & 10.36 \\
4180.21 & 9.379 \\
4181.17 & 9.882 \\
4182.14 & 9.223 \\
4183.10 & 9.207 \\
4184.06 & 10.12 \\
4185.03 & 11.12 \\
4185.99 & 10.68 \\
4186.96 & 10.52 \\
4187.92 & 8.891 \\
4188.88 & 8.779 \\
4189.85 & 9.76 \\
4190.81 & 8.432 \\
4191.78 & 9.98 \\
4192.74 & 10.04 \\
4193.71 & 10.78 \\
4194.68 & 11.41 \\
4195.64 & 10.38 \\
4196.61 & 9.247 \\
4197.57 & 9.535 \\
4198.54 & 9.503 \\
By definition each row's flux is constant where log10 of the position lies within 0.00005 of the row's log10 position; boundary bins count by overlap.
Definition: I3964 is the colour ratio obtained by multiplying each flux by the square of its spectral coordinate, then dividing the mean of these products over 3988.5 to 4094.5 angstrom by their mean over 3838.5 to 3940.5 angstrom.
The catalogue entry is 1.3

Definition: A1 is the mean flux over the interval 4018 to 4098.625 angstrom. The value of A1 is 10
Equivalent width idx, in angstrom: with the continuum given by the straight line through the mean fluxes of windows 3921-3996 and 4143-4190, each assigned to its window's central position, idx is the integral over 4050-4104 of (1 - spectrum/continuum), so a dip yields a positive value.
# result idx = -3.5 angstrom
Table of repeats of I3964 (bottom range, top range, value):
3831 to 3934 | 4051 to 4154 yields 1.28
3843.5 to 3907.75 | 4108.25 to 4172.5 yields 1.30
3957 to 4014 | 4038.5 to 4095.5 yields 1.22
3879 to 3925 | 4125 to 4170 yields 1.37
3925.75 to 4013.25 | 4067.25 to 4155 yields 1.21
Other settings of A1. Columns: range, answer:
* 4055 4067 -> 10.2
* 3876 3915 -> 7.88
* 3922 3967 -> 7.95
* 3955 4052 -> 9.26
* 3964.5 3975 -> 6.29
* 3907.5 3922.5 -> 9.18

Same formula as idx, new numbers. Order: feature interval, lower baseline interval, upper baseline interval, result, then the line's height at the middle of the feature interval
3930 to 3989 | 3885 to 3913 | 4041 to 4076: 6.88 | 8.77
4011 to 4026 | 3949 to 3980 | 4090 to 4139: -3.98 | 8.14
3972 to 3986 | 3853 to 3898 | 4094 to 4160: 1.30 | 8.91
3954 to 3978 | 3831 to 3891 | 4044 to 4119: 4.63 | 8.98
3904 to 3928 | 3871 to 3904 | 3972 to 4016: -2.95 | 8.08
